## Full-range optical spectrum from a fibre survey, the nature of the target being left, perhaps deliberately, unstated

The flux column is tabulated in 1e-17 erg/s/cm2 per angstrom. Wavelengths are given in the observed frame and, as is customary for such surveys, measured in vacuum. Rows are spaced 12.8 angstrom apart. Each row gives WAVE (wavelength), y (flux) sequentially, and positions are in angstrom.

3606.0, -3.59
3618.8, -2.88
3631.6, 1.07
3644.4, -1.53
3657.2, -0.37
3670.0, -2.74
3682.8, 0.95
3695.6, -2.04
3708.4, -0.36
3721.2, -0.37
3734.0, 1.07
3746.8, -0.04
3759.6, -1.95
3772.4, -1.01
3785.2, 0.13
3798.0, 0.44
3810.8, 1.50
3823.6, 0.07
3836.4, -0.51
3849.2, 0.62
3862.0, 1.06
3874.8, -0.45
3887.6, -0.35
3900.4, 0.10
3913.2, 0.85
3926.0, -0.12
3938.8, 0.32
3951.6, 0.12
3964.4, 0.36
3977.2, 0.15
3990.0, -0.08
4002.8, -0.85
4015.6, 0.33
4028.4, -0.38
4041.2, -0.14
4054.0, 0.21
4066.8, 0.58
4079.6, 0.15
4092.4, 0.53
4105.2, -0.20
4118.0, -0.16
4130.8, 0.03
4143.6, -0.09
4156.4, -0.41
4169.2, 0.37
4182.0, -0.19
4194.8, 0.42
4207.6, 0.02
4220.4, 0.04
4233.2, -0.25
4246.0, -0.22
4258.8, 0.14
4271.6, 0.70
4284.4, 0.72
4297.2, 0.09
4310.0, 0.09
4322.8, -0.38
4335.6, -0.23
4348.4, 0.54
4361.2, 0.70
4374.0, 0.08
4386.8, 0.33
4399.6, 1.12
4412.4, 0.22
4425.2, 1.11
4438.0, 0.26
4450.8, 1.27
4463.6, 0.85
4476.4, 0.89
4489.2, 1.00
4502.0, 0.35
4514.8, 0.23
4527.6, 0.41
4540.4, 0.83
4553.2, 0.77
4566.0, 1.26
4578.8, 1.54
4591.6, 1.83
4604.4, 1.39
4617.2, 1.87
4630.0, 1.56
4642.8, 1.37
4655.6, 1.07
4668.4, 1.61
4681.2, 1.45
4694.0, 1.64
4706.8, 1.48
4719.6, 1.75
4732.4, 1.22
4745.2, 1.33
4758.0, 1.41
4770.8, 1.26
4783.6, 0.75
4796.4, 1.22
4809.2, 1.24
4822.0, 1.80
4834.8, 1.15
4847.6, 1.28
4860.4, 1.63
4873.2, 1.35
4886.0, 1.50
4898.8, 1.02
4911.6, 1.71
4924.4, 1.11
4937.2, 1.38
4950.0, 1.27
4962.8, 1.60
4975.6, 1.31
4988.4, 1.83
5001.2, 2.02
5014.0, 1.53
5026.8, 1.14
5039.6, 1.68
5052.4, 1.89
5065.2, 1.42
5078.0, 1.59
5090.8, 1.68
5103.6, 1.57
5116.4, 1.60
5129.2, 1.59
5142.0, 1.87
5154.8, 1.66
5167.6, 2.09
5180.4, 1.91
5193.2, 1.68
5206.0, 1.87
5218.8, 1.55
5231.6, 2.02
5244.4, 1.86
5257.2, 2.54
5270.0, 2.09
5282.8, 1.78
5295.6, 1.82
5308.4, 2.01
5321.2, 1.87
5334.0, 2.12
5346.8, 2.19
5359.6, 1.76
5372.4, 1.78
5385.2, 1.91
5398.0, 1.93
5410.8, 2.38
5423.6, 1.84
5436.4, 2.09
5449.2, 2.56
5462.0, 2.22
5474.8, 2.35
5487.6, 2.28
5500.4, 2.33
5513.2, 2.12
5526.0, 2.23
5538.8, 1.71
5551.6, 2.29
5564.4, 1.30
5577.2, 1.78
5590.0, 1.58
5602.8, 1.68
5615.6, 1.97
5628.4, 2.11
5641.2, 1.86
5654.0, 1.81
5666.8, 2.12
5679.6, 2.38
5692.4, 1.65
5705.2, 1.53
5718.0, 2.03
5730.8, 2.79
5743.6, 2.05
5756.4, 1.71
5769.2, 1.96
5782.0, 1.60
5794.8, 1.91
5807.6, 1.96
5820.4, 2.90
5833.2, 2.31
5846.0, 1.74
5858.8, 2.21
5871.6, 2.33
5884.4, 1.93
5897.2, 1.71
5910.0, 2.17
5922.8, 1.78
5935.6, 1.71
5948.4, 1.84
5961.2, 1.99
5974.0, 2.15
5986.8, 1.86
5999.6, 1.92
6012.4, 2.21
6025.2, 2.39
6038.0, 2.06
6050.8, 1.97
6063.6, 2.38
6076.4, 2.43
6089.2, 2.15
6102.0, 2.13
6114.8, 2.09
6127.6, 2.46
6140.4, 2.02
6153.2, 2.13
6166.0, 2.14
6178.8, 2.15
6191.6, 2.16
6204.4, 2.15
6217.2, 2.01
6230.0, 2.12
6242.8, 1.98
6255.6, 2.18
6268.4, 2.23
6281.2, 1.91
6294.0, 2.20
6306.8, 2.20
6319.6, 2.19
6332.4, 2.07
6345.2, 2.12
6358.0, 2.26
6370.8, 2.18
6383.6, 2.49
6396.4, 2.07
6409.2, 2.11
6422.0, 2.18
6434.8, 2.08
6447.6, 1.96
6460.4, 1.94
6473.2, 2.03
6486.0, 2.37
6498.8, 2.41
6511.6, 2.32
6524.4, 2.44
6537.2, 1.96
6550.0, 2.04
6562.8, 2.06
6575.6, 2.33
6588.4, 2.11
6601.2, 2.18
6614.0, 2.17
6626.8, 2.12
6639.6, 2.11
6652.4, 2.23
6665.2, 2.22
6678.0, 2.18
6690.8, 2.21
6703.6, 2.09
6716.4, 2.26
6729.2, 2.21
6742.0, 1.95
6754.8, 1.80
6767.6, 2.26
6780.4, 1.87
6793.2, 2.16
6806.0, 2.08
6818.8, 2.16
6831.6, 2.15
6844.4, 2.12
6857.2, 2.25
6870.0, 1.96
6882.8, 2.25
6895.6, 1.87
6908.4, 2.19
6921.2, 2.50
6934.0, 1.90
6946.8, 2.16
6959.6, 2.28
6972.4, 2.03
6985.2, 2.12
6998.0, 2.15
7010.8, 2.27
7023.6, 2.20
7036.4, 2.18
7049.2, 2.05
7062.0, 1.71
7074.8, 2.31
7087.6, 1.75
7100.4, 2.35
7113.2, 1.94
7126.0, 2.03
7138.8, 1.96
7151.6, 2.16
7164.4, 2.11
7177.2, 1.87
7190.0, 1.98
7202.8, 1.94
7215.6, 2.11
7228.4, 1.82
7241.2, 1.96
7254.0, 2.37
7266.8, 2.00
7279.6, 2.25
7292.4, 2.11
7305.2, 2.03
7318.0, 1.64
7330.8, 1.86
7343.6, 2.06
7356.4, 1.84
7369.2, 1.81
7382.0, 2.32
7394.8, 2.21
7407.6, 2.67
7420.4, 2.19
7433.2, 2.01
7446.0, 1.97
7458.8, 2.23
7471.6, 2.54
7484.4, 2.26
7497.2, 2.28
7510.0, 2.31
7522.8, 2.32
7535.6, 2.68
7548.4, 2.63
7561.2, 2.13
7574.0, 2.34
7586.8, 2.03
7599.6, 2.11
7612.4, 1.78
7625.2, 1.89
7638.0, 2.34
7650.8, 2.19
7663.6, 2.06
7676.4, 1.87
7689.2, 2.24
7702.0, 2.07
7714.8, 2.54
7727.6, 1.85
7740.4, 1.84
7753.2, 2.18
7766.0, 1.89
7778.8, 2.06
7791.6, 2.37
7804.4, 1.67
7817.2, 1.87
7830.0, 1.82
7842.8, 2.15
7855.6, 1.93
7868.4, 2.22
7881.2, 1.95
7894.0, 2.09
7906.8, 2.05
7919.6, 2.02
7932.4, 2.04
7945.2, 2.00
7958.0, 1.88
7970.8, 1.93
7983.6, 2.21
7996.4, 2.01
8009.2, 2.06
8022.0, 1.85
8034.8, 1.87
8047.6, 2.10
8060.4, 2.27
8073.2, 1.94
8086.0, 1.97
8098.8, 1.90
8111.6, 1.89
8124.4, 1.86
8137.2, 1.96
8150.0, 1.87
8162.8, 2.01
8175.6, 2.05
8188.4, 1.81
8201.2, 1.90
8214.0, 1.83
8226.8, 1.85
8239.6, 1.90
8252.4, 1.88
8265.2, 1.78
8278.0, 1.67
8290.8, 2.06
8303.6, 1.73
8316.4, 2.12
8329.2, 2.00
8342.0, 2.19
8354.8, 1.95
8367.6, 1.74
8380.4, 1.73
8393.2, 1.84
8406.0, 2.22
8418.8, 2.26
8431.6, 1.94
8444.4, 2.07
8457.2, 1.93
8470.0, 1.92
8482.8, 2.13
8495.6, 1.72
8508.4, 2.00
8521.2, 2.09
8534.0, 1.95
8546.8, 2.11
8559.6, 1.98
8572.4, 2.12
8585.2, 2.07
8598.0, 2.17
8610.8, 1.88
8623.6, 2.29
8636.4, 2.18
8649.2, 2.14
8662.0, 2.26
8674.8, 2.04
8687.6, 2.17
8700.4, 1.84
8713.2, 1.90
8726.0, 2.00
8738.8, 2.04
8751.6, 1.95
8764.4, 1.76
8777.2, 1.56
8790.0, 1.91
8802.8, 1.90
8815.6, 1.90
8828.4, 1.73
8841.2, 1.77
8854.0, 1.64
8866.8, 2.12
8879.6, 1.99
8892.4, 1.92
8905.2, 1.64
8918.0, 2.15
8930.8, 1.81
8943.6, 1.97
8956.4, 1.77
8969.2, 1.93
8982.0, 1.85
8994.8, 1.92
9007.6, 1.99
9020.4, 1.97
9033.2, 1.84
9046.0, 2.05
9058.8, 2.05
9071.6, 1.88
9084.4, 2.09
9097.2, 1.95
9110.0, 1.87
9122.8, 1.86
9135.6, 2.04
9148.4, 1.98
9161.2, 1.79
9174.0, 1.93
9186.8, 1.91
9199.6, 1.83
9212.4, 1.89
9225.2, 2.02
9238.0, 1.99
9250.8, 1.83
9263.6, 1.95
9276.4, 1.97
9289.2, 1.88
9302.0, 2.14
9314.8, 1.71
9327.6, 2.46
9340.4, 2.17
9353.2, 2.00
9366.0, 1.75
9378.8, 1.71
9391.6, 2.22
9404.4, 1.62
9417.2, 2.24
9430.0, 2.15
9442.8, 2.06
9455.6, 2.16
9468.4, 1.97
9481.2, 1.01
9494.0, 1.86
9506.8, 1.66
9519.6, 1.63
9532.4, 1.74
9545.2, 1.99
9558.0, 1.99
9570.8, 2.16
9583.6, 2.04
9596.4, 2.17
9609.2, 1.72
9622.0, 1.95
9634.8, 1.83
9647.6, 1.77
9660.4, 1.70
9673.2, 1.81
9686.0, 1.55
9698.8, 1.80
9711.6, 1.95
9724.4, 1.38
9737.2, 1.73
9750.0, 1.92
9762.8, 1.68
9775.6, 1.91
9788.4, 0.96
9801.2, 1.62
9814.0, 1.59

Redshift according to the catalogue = 0.145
